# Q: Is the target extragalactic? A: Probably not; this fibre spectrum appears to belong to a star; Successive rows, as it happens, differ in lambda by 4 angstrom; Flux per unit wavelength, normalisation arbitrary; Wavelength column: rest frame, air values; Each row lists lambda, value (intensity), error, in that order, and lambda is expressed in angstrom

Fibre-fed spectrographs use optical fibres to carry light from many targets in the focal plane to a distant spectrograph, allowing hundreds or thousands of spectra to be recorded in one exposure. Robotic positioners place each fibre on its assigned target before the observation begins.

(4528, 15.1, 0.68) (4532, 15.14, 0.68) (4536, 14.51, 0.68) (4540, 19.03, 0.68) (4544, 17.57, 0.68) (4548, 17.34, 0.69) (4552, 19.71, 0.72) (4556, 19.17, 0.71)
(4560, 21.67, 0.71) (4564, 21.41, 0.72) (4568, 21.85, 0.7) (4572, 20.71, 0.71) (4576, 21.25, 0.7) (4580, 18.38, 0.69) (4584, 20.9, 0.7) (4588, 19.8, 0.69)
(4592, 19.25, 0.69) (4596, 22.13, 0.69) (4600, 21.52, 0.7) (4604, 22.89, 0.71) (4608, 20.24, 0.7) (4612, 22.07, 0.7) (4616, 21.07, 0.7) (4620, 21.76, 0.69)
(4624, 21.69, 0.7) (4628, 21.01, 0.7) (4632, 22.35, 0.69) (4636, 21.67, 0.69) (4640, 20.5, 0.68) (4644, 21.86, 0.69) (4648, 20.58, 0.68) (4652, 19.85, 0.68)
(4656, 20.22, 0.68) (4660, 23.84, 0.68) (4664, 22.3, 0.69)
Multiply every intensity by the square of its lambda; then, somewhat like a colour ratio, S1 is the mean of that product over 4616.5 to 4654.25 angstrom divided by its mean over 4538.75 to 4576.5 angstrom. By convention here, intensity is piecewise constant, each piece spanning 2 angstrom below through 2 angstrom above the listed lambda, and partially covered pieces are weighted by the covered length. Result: 1.1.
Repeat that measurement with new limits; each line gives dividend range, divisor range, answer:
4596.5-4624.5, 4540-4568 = 1.13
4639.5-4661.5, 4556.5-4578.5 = 1.04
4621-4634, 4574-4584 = 1.11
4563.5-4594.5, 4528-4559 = 1.19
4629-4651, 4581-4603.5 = 1.05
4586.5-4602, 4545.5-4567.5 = 1.06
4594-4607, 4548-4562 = 1.14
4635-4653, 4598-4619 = 0.98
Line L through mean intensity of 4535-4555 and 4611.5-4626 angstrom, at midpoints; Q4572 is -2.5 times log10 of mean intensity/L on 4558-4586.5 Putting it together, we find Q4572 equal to -0.09 mag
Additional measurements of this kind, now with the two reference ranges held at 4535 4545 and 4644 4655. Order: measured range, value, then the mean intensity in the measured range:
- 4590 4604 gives -0.124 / 21.2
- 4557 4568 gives -0.192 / 21.4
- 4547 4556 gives -0.073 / 18.8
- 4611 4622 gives -0.110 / 21.6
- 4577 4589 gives -0.073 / 19.8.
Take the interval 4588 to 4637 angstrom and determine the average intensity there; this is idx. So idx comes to 21.4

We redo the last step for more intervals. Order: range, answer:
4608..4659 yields 21.2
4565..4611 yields 20.9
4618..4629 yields 21.5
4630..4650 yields 21.4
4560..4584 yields 20.8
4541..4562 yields 19.1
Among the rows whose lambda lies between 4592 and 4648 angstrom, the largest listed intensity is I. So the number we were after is 22.89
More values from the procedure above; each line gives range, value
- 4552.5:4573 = 21.85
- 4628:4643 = 22.35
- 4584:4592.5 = 20.9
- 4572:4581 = 21.25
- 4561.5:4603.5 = 22.13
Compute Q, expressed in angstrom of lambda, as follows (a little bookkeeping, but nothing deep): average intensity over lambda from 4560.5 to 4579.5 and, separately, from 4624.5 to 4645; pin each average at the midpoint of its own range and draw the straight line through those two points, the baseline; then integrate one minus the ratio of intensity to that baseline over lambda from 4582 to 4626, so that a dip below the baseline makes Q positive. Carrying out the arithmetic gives 0.2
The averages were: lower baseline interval 21.1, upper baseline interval 21.5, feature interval 21.2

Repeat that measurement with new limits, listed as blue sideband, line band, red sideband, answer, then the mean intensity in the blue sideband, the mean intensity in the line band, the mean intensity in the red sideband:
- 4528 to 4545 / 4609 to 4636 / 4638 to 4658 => -2.73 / 16.3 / 21.6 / 20.6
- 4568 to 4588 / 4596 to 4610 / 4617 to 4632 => -0.40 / 20.4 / 21.6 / 21.6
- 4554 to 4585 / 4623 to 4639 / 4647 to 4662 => -0.45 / 20.7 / 21.6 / 21.2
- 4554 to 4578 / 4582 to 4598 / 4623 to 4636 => 0.56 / 21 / 20.5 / 21.7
